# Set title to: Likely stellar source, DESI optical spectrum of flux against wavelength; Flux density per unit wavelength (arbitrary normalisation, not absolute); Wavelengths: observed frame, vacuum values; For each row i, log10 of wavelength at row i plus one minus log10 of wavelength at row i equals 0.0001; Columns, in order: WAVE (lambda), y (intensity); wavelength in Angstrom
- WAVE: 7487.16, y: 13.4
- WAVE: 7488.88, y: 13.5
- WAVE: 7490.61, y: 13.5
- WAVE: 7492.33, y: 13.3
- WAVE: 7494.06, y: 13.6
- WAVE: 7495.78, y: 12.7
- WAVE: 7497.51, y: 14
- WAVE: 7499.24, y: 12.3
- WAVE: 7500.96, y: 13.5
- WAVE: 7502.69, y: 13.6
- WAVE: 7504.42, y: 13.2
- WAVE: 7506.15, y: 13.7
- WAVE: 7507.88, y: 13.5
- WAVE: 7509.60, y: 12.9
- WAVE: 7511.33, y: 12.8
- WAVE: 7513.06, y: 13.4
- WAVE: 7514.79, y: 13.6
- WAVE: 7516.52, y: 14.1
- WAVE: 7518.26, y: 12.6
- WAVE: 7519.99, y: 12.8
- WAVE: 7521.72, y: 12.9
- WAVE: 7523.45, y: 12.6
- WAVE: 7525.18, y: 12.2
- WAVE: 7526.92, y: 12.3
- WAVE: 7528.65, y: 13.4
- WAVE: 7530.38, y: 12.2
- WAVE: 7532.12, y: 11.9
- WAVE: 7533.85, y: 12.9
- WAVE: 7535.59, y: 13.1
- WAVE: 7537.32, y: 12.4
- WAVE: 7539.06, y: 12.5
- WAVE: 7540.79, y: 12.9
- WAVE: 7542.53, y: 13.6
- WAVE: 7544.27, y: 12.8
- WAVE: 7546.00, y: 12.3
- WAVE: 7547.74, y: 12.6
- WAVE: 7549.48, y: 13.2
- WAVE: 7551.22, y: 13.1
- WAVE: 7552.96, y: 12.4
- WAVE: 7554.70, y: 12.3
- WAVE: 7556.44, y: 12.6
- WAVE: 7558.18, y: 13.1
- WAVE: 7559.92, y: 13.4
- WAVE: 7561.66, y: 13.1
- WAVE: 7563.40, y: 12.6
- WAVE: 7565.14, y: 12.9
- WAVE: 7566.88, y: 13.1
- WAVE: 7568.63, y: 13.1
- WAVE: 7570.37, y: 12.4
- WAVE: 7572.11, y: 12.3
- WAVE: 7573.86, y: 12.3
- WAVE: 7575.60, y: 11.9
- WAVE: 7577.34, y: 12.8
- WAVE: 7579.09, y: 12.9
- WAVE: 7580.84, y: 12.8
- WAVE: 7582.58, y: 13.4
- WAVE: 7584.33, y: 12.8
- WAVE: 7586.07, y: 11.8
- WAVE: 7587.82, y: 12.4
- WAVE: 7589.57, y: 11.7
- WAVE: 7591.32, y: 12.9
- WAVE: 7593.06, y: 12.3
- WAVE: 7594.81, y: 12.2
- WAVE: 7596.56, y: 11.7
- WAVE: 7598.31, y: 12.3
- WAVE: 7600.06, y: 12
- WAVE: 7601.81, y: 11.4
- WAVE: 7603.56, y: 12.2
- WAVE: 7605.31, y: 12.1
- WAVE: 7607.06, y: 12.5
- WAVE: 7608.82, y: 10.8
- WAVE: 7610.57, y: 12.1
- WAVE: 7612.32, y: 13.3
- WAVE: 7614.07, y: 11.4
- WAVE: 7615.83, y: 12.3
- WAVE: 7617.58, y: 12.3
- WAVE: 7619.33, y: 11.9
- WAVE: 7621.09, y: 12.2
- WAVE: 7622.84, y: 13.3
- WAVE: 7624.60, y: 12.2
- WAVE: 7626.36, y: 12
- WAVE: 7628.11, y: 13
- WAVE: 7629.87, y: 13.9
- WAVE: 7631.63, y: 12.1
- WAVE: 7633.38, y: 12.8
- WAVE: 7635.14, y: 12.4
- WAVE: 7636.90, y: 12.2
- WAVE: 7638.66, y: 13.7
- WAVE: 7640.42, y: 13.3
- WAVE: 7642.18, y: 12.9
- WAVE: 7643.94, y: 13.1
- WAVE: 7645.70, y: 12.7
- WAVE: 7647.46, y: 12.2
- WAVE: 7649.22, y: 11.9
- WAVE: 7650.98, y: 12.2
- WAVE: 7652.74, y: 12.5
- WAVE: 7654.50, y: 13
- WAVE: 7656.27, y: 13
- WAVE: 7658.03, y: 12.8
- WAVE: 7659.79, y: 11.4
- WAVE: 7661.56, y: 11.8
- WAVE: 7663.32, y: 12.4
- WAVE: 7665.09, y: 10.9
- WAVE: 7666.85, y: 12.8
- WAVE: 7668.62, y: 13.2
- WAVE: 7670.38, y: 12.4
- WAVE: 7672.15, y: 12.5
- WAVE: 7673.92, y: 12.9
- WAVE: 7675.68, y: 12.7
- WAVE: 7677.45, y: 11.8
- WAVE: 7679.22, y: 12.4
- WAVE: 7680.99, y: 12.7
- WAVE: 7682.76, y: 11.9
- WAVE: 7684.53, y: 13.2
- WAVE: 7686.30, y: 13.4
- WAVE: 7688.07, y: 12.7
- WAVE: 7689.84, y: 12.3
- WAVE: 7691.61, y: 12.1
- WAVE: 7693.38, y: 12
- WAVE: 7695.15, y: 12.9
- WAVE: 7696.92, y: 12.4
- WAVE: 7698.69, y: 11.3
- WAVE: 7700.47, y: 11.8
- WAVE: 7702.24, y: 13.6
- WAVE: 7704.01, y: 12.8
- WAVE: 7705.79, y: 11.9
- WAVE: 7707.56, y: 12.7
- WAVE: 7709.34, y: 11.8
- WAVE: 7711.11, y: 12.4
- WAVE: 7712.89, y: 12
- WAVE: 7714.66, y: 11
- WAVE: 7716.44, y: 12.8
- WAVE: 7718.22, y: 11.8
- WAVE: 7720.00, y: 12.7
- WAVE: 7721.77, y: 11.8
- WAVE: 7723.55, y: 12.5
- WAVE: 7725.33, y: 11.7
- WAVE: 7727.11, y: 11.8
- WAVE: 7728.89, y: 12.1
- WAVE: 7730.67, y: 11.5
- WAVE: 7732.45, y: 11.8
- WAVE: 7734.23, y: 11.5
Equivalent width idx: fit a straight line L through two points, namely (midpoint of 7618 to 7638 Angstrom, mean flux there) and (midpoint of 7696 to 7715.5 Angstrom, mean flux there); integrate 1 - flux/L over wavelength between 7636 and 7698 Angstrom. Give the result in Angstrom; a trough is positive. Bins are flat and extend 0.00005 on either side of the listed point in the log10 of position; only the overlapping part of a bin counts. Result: -0.8 Angstrom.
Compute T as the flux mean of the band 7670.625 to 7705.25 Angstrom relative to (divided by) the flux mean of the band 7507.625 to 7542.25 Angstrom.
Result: 0.97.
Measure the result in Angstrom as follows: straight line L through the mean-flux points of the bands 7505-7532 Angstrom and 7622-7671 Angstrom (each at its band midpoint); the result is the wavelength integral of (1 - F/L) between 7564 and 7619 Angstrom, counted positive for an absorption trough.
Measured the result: 1.79 Angstrom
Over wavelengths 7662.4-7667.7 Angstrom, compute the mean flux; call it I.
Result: 12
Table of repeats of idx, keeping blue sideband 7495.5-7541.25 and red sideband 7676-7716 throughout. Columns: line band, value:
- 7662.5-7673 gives 0.06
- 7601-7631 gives 0.78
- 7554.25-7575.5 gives 0.09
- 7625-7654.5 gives -0.35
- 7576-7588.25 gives 0.06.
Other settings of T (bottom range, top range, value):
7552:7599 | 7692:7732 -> 0.97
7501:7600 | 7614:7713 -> 0.98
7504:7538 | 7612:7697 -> 0.97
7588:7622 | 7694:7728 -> 1.01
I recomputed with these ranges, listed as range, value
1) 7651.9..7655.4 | 12.7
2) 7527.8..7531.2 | 12.8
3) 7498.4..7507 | 13.3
